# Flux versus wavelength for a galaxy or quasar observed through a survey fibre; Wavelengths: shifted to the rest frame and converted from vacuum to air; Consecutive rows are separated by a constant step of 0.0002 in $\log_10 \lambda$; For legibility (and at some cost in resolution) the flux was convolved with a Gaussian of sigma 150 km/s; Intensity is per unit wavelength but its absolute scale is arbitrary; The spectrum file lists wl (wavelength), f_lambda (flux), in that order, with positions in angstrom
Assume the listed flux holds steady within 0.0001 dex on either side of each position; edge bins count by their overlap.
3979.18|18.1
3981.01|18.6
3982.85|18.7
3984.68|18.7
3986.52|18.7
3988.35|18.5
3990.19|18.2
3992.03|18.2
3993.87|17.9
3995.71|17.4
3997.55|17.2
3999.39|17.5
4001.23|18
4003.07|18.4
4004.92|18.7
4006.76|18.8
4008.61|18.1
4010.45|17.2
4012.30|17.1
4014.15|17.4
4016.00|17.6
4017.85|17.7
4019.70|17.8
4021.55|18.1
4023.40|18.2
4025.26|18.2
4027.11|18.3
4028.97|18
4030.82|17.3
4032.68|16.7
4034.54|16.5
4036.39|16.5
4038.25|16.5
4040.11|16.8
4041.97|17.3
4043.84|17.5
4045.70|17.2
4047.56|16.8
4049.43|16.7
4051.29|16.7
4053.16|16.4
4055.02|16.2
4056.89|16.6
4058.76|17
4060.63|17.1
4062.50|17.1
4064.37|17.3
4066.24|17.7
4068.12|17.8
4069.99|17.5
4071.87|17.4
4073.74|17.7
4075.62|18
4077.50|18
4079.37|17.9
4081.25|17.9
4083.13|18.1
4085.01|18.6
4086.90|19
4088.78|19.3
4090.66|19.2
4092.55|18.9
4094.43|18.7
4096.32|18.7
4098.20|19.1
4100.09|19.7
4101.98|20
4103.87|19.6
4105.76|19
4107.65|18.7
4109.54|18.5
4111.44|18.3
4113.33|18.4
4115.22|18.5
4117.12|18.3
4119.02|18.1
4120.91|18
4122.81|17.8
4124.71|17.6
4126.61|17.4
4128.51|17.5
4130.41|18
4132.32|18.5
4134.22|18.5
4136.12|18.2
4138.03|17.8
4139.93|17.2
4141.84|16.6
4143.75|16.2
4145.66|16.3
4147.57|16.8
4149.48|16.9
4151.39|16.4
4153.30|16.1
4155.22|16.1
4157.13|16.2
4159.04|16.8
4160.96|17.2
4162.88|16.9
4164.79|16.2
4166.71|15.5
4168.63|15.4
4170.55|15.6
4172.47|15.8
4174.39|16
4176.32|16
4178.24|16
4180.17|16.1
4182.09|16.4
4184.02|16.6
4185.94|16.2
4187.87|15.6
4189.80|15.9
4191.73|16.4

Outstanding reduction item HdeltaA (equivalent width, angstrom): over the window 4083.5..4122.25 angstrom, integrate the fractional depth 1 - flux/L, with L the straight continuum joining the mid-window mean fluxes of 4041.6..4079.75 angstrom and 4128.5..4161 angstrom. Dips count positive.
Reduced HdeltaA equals -3.8 angstrom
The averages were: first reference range 17.2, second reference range 17.1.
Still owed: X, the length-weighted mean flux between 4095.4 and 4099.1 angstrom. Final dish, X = 18.9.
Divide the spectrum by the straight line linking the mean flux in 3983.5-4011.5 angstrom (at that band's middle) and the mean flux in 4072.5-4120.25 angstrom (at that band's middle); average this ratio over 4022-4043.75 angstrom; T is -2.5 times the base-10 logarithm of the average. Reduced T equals 0.06 mag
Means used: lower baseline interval 18.1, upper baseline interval 18.6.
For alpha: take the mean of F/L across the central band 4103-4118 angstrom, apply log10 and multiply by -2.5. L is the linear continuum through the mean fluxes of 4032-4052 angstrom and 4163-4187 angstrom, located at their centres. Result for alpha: -0.14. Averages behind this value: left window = 16.8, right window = 16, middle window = 18.7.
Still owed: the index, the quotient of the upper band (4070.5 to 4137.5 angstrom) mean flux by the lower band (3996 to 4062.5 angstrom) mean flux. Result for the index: 1.06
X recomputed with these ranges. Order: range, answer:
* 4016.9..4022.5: 17.9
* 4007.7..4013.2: 17.5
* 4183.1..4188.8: 16.1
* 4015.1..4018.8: 17.7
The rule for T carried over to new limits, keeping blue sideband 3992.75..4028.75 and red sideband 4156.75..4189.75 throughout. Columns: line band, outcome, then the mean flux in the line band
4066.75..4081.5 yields -0.04 mag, 17.8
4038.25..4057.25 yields 0.04 mag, 16.8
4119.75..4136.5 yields -0.08 mag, 17.9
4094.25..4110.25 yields -0.14 mag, 19.1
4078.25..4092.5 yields -0.09 mag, 18.6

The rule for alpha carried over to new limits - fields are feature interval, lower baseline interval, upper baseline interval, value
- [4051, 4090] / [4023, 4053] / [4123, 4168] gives -0.03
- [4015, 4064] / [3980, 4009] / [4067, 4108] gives 0.07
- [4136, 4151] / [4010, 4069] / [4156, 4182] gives -0.04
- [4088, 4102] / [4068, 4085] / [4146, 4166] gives -0.09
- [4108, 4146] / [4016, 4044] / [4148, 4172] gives -0.08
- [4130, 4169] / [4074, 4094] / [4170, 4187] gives 0.00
